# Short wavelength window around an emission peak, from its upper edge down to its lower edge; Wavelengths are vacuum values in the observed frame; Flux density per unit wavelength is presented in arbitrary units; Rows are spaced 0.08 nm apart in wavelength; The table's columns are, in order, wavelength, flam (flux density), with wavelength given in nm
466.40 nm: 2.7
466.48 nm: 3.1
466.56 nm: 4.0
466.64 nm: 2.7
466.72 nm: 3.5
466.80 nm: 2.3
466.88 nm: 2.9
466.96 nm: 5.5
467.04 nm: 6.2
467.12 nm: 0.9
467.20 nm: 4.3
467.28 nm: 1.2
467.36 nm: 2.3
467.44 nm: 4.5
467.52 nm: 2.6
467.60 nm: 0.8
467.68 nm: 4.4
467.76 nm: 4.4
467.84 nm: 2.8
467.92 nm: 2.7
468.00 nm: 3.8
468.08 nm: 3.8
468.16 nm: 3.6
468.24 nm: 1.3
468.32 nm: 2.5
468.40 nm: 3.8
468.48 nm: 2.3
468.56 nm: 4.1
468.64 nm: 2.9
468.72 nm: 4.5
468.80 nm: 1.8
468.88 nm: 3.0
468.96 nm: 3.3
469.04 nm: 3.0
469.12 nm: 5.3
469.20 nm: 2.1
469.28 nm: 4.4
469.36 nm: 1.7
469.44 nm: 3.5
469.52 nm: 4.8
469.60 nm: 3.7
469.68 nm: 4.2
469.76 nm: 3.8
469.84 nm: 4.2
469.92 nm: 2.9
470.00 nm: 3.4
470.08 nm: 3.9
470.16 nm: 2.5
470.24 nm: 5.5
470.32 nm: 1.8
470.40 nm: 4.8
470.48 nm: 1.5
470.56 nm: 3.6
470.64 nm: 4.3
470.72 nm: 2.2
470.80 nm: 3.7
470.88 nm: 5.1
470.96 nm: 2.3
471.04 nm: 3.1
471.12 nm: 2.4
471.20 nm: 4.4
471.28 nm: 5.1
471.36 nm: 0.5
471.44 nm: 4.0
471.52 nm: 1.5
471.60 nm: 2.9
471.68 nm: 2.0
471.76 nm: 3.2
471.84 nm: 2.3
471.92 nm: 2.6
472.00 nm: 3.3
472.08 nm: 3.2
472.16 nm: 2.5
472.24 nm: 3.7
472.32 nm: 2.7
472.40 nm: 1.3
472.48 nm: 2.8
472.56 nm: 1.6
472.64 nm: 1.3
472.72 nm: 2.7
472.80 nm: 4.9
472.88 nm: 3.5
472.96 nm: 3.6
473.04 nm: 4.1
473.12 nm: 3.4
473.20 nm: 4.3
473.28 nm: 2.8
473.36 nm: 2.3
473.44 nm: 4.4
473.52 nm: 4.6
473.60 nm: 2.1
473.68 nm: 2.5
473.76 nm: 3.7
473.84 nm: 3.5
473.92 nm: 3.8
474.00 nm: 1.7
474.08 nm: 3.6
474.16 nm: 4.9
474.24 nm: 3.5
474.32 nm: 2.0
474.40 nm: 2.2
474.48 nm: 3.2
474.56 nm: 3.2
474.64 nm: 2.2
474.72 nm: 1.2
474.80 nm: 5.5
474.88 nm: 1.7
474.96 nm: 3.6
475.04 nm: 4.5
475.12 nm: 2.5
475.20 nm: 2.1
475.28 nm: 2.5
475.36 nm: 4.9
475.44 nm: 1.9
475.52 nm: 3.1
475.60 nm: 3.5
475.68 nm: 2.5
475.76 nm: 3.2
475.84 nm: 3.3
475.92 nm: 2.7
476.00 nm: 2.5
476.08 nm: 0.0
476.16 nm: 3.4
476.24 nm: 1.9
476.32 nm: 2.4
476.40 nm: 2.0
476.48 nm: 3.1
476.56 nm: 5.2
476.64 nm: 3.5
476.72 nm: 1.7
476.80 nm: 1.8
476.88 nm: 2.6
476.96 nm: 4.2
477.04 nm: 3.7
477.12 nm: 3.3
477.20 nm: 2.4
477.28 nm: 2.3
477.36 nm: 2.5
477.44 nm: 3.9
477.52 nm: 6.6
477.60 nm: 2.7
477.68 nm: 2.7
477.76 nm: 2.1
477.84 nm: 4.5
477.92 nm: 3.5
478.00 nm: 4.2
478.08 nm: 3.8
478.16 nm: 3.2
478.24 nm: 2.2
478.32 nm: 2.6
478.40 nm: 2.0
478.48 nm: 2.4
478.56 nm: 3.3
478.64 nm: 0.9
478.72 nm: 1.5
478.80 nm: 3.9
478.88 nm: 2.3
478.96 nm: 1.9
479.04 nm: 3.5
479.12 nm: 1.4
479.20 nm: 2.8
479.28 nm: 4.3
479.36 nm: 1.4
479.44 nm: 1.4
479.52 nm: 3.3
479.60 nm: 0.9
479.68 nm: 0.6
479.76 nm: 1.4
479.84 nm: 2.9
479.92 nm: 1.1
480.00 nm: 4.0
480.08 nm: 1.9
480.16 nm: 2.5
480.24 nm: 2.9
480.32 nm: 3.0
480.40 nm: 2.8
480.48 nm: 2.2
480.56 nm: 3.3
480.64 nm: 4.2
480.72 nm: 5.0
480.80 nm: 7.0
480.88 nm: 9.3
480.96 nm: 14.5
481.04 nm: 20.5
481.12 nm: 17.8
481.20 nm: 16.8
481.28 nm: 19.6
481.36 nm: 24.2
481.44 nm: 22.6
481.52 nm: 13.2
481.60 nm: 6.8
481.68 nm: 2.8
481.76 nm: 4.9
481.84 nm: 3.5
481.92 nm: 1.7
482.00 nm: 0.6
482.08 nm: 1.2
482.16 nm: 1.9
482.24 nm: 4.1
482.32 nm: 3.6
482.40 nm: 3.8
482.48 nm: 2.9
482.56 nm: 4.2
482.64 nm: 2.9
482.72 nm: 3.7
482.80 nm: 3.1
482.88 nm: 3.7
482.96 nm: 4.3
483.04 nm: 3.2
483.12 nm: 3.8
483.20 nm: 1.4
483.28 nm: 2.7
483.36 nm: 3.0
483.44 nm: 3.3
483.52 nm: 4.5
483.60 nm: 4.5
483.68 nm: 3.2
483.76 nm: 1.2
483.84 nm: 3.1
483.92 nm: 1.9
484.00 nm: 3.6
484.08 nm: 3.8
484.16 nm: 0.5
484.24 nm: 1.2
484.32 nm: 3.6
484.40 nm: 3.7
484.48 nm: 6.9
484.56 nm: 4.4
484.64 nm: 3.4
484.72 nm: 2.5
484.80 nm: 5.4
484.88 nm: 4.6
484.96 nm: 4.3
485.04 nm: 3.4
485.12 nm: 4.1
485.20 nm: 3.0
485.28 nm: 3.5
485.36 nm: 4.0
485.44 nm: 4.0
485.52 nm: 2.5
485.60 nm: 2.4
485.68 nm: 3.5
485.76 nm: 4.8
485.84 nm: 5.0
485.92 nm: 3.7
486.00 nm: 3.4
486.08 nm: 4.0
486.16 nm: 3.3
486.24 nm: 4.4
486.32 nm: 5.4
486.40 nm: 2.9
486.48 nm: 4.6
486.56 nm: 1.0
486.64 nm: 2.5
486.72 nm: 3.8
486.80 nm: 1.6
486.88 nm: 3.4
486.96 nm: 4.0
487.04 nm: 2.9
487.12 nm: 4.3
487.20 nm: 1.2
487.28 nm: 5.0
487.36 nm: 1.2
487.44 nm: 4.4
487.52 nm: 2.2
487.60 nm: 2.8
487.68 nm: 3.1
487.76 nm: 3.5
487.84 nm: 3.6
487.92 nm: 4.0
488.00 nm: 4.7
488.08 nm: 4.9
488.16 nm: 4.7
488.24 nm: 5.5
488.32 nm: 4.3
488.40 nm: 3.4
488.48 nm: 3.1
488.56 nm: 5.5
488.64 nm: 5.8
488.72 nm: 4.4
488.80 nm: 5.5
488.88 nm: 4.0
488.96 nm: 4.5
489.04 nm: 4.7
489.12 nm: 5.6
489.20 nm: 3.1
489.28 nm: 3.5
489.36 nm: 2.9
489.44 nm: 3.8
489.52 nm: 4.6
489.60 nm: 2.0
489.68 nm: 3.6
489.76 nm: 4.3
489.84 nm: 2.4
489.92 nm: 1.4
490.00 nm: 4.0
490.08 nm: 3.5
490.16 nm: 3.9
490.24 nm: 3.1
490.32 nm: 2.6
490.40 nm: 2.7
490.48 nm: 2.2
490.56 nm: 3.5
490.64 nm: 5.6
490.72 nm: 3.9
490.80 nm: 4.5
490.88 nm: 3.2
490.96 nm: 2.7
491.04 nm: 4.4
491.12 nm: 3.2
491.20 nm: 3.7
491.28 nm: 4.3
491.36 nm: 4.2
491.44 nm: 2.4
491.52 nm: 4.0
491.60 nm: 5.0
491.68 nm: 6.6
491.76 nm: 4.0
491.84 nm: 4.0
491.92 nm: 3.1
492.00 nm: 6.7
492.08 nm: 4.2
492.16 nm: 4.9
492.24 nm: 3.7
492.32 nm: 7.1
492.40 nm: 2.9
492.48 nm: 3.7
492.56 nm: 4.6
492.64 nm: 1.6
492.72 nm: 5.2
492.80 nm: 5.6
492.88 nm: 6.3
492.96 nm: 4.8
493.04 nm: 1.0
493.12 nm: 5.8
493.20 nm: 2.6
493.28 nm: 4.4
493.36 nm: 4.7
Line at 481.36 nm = [O II]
